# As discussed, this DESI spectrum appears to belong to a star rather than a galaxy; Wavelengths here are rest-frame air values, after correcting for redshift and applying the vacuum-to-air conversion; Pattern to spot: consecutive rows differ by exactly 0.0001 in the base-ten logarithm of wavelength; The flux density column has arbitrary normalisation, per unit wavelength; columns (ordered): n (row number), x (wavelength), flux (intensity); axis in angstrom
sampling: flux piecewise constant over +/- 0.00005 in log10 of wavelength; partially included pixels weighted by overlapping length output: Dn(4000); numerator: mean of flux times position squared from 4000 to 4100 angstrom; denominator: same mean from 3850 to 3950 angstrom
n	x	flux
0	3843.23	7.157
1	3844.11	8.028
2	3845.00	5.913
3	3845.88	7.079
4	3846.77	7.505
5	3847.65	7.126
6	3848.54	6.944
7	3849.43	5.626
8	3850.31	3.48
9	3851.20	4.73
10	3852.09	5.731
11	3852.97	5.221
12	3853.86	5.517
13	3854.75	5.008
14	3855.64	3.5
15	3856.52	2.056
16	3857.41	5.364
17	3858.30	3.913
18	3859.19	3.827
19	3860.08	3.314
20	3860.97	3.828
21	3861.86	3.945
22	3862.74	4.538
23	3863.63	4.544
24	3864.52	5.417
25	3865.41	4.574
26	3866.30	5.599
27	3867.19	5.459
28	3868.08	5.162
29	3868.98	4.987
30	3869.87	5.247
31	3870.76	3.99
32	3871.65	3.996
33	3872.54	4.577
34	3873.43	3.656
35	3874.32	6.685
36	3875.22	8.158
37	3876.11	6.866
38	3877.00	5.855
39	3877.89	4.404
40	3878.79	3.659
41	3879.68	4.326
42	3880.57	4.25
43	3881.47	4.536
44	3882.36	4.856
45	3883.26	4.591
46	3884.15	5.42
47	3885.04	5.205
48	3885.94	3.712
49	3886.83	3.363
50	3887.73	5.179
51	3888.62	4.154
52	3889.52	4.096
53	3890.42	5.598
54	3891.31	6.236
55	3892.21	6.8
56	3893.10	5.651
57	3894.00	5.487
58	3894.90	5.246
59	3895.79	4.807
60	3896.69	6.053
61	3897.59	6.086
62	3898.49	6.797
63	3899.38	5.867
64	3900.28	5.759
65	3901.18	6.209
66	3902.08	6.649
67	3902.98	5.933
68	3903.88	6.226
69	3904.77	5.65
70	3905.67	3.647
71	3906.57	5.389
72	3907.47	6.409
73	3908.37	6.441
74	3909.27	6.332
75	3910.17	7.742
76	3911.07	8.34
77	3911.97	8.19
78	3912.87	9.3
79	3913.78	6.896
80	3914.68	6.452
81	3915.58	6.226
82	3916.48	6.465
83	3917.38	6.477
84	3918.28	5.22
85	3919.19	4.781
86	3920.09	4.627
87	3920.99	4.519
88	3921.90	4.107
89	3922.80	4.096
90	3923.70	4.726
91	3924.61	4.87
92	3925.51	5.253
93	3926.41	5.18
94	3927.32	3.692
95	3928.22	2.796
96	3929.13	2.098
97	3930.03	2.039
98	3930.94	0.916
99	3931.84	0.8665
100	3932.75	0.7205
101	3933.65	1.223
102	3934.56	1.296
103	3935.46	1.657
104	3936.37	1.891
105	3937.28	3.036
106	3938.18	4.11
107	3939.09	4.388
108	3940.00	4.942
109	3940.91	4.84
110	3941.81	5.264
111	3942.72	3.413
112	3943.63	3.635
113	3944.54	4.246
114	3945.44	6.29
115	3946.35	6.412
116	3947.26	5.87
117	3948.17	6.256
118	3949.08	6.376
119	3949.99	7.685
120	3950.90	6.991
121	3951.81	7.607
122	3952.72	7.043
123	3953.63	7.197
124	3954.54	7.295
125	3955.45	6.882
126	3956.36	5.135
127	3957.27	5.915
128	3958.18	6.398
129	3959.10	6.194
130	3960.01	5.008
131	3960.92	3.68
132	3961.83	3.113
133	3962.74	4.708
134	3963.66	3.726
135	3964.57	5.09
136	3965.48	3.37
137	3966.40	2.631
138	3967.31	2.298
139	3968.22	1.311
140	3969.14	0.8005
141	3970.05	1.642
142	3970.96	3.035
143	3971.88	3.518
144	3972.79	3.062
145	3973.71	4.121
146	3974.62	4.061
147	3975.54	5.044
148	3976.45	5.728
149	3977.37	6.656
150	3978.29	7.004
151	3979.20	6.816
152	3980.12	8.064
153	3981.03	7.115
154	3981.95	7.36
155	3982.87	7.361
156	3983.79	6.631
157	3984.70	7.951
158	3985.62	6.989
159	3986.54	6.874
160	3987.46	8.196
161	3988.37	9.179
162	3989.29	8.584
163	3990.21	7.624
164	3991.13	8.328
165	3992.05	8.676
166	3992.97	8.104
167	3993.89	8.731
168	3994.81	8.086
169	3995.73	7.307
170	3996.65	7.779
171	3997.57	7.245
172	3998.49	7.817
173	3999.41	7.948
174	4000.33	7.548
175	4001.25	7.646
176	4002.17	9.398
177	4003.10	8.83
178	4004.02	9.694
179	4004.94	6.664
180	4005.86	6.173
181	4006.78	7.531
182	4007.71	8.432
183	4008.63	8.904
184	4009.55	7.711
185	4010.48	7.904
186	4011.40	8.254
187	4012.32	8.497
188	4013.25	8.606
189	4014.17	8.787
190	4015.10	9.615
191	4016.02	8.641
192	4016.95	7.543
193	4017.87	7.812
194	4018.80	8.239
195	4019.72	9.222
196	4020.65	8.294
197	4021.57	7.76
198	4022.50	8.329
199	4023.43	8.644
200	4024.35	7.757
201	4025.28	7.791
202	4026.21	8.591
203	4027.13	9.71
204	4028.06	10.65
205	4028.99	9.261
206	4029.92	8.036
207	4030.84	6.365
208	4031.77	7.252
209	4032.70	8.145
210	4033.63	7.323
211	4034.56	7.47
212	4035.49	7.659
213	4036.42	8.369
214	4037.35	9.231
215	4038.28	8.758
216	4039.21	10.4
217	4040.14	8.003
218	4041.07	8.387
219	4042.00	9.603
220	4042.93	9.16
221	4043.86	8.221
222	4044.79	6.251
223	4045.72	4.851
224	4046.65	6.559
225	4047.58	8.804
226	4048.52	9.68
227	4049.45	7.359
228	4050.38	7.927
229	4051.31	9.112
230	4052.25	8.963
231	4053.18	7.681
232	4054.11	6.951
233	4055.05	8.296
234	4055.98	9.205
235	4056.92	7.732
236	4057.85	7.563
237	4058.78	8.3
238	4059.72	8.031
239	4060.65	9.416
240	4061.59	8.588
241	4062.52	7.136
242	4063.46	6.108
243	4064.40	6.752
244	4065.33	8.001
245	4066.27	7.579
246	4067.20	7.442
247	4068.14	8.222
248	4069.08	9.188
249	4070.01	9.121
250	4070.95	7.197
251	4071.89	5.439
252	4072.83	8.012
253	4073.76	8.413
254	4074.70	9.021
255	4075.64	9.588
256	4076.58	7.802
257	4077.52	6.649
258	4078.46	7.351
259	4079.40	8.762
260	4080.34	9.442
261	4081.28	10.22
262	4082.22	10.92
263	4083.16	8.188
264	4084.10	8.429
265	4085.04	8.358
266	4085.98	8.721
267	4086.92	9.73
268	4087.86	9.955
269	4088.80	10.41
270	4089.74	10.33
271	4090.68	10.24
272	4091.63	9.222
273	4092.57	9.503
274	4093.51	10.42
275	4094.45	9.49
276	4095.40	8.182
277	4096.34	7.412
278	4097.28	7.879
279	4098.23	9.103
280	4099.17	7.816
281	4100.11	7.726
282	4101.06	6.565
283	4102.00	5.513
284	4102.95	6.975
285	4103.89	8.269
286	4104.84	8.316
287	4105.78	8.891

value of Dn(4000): 1.84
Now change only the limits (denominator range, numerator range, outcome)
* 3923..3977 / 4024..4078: 2.02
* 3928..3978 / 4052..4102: 2.11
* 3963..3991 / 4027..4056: 1.56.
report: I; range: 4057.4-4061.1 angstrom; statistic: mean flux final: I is 8.34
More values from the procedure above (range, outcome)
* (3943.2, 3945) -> 3.98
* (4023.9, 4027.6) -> 8.46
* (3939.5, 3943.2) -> 4.6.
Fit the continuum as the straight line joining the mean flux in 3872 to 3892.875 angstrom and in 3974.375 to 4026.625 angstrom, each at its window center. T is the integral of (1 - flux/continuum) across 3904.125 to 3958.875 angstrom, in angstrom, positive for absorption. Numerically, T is 9.8 angstrom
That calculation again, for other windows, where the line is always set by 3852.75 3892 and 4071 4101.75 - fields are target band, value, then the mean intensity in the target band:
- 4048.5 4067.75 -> 0.49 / 7.95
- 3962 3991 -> 5.73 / 5.39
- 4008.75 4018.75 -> -1.37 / 8.35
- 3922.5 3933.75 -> 5.38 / 3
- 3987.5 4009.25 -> -3.19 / 8.1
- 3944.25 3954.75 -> -0.78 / 6.63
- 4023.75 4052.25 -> -1.64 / 8.24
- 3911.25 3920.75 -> -1.60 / 6.47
